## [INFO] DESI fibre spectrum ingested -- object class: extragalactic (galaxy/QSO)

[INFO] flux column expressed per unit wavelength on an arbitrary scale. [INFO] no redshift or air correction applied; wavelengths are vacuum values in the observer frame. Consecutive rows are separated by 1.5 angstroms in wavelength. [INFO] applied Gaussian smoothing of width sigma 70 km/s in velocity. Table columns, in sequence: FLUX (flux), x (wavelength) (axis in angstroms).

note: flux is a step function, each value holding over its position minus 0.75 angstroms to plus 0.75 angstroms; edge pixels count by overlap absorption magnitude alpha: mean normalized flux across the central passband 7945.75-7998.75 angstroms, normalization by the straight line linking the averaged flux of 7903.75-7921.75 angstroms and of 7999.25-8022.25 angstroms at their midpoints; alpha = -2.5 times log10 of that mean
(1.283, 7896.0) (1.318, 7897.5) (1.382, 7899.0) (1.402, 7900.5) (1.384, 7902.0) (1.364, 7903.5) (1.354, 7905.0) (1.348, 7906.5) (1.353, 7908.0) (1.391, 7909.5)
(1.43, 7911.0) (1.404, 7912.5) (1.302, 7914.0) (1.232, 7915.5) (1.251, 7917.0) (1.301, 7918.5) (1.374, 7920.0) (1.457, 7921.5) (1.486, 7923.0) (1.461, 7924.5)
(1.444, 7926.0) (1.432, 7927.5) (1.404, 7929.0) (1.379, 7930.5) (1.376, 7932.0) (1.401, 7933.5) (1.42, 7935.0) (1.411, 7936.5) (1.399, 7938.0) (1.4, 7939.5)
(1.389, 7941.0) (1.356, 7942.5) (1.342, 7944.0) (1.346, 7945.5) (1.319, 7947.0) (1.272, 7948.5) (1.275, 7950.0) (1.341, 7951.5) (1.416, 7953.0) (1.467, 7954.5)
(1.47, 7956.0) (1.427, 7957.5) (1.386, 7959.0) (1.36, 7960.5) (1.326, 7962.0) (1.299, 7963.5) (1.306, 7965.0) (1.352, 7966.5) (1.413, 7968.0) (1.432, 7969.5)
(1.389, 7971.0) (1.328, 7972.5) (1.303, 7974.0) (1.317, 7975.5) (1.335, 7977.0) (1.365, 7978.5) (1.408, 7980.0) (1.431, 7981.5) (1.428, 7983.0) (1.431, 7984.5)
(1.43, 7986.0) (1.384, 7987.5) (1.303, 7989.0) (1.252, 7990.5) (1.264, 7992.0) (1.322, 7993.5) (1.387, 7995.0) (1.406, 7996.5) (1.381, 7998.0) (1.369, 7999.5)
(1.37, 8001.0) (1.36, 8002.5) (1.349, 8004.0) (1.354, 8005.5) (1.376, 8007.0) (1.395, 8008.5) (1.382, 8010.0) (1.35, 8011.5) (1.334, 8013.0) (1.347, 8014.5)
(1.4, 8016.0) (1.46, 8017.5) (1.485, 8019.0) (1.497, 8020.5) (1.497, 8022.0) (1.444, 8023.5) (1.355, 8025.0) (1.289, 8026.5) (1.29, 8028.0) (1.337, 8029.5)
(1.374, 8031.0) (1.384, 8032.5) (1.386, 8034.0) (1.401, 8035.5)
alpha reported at 0.01 mag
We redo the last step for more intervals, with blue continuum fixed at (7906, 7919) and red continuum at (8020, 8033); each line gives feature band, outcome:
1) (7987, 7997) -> 0.03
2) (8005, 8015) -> 0.01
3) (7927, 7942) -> -0.04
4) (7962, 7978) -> 0.01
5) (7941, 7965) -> -0.01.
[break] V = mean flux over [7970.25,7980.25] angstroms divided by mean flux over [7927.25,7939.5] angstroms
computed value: 1.0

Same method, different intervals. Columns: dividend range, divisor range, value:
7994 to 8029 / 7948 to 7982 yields 1.01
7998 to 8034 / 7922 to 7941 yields 0.98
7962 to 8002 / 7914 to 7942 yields 0.98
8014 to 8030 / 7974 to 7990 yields 1.02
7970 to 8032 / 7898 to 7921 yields 1.02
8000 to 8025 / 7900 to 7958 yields 1.01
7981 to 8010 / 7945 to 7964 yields 1.00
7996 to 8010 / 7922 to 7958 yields 0.99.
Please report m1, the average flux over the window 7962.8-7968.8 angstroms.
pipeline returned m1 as 1.34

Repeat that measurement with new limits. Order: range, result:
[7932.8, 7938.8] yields 1.41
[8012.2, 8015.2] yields 1.34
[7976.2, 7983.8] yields 1.39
